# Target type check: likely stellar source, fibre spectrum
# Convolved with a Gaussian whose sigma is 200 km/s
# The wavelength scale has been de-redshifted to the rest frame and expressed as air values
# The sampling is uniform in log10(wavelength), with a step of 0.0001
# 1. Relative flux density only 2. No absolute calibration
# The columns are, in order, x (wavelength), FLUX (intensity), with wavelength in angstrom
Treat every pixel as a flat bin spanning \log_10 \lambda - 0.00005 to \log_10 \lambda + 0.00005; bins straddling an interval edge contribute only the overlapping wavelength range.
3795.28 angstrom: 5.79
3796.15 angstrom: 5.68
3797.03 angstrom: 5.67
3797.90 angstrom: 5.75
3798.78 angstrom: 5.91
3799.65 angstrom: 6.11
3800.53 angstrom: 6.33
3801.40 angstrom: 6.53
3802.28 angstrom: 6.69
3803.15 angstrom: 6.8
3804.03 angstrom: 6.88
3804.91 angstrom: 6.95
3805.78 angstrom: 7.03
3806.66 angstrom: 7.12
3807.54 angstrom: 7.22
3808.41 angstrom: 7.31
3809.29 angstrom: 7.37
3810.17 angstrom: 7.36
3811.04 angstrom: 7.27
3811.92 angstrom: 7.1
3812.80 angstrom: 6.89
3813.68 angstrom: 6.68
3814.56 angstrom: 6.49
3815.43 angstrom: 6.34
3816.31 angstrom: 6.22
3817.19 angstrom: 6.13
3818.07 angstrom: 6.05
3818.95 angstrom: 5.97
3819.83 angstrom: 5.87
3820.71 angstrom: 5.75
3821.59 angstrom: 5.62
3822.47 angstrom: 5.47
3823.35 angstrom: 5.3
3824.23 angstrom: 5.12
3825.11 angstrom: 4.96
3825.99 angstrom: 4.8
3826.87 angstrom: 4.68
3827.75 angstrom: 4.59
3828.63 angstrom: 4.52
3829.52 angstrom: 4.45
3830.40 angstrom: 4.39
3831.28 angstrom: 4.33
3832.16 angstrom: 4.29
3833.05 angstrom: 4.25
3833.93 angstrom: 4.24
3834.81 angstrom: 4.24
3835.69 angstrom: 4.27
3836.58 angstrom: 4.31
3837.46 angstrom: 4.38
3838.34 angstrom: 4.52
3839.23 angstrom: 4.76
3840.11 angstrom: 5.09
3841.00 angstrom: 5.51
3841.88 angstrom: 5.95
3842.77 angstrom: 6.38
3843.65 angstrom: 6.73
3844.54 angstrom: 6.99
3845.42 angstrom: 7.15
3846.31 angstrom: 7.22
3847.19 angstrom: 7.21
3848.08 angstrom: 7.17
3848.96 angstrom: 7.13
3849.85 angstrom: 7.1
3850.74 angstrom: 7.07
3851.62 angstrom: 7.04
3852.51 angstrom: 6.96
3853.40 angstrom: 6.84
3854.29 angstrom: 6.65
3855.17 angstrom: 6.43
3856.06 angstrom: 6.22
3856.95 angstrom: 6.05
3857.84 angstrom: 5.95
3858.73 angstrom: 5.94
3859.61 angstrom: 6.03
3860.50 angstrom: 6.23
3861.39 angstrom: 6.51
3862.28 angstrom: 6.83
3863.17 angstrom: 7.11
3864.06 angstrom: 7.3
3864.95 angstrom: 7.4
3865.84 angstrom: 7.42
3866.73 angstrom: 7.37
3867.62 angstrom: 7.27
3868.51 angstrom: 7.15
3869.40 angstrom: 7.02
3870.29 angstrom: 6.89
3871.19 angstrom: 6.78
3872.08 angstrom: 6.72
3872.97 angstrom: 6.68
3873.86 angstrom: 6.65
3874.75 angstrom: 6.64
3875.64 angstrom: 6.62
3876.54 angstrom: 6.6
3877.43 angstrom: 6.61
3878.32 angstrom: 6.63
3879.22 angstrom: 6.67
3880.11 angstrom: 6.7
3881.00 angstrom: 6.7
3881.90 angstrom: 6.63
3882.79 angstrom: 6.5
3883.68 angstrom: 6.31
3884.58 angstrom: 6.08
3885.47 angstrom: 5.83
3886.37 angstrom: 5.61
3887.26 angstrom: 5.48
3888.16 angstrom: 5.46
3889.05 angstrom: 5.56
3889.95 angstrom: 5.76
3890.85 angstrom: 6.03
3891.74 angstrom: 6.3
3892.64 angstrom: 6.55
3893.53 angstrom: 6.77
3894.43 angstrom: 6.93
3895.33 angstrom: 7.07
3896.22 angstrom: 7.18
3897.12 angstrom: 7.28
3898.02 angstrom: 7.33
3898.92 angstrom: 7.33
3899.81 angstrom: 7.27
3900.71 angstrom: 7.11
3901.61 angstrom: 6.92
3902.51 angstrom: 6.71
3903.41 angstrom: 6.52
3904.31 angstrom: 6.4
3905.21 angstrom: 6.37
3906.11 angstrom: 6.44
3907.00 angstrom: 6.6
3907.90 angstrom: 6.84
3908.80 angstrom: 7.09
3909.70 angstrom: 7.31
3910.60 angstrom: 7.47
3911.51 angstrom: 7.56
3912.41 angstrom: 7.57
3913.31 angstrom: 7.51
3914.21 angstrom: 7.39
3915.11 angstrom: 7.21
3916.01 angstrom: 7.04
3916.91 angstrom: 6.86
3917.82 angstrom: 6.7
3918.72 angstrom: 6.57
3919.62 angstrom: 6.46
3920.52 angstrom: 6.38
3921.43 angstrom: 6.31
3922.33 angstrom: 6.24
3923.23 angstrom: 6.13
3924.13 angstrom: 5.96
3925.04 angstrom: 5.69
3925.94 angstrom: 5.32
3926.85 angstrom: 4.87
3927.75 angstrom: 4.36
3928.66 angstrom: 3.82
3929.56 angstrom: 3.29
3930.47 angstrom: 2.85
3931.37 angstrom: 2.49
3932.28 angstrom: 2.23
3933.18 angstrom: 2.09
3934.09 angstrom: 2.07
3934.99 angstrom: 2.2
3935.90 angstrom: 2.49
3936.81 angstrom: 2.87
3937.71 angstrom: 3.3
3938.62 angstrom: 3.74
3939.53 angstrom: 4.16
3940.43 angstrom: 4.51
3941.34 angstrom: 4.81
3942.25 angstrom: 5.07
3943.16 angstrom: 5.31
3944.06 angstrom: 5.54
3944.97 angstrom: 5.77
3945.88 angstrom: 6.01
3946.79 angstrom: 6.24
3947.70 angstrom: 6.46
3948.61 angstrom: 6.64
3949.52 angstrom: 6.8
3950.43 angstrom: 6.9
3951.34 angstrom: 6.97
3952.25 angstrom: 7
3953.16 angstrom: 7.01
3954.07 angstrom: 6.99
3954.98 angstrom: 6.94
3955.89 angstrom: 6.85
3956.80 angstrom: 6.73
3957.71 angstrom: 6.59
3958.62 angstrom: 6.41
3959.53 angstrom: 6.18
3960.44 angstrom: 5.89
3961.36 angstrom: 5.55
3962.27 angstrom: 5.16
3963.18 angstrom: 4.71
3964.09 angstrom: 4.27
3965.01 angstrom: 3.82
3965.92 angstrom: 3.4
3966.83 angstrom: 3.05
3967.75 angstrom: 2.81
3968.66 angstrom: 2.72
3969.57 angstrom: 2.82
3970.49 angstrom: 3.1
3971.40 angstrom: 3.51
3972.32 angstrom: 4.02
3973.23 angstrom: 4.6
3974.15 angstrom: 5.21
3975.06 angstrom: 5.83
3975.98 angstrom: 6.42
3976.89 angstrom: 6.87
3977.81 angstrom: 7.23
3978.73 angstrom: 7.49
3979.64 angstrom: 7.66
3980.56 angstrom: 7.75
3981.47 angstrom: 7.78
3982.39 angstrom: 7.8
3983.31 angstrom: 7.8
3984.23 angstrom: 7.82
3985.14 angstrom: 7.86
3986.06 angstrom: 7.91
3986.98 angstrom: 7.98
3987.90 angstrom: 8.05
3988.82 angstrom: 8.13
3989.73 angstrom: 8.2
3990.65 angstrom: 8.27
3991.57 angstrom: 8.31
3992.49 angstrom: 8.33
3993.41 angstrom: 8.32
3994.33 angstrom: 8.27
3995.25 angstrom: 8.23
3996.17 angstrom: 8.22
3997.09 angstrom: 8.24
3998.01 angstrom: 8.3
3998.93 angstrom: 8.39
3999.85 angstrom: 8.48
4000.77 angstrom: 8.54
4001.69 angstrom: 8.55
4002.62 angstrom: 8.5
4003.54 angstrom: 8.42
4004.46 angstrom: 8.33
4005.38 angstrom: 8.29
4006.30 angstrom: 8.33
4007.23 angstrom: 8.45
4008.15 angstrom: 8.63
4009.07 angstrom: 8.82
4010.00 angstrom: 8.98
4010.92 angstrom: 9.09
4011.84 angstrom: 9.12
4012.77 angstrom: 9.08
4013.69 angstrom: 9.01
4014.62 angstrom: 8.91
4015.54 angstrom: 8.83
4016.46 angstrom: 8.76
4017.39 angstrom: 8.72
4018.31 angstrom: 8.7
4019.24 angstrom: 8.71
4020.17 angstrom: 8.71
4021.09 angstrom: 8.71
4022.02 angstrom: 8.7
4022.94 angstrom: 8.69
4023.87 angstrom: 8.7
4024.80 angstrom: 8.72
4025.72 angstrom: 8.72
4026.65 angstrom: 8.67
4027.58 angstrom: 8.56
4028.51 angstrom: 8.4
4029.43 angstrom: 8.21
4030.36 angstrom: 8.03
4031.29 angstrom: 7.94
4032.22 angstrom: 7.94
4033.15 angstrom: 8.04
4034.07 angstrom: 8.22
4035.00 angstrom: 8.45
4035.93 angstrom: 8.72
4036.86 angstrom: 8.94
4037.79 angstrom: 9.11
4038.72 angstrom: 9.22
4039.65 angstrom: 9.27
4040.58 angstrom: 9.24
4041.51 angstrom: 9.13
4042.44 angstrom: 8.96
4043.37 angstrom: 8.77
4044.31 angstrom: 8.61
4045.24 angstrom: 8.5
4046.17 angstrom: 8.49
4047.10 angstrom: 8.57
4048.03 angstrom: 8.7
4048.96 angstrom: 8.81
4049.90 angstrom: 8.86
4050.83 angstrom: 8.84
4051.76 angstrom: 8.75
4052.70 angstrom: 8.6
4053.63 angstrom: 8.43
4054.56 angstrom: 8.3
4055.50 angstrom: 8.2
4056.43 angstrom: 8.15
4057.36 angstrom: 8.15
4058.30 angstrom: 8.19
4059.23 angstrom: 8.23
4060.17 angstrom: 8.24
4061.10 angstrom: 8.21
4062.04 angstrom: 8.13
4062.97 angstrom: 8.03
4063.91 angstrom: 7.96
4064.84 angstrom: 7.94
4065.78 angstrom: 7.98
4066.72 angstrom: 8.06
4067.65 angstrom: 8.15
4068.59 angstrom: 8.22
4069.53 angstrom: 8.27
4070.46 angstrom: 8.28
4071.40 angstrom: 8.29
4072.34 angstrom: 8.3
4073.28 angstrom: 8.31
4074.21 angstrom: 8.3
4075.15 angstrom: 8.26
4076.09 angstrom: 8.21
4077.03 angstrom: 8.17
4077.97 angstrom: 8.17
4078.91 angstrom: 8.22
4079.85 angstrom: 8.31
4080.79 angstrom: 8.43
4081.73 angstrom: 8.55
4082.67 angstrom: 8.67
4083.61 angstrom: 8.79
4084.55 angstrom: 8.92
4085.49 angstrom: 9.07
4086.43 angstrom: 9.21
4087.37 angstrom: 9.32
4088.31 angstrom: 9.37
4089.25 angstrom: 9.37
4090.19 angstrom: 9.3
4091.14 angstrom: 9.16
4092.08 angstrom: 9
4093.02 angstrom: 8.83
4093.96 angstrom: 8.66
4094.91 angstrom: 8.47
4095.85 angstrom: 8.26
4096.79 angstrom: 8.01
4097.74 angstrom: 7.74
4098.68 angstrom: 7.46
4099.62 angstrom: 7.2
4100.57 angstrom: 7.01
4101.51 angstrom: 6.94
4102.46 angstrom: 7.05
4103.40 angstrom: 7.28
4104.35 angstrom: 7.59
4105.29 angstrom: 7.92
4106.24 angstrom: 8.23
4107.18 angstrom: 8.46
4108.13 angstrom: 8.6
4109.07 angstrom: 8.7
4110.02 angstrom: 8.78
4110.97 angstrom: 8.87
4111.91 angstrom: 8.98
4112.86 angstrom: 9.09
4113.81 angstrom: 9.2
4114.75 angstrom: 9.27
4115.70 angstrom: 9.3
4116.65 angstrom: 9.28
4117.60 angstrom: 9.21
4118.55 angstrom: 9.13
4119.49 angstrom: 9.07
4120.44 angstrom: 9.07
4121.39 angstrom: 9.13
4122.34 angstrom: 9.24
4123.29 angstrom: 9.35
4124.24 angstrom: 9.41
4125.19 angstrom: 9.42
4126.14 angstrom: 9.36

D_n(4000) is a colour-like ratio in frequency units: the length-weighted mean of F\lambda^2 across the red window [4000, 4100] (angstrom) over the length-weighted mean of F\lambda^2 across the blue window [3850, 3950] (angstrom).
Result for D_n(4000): 1.52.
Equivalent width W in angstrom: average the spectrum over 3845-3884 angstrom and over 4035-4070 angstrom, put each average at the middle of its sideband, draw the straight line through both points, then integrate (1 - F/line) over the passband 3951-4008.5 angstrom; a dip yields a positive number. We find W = 7.78 angstrom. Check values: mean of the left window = 6.78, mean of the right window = 8.51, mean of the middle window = 6.8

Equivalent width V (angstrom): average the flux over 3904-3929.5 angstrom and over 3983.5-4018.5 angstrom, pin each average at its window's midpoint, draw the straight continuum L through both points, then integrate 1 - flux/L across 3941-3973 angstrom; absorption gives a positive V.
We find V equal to 8.6 angstrom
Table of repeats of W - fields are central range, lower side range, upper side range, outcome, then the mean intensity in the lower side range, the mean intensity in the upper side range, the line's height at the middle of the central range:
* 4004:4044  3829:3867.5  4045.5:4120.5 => -4.3 angstrom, 6.04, 8.45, 7.84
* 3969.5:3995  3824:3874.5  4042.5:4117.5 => 1.5 angstrom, 6.03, 8.43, 7.41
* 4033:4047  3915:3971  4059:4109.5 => -2.9 angstrom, 5.06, 8.29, 7.28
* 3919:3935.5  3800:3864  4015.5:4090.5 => 6.3 angstrom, 6.05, 8.54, 7.12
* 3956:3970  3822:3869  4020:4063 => 5.1 angstrom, 5.92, 8.55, 7.5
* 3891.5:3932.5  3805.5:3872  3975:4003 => 4.1 angstrom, 6.13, 7.95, 7.02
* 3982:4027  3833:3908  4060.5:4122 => -4.8 angstrom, 6.43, 8.46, 7.66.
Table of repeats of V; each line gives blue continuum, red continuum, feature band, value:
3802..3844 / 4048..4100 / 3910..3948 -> 9.3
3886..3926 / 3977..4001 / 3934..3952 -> 5.7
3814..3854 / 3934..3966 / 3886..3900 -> -2.5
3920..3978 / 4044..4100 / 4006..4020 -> -4.2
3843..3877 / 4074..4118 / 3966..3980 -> 5.1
